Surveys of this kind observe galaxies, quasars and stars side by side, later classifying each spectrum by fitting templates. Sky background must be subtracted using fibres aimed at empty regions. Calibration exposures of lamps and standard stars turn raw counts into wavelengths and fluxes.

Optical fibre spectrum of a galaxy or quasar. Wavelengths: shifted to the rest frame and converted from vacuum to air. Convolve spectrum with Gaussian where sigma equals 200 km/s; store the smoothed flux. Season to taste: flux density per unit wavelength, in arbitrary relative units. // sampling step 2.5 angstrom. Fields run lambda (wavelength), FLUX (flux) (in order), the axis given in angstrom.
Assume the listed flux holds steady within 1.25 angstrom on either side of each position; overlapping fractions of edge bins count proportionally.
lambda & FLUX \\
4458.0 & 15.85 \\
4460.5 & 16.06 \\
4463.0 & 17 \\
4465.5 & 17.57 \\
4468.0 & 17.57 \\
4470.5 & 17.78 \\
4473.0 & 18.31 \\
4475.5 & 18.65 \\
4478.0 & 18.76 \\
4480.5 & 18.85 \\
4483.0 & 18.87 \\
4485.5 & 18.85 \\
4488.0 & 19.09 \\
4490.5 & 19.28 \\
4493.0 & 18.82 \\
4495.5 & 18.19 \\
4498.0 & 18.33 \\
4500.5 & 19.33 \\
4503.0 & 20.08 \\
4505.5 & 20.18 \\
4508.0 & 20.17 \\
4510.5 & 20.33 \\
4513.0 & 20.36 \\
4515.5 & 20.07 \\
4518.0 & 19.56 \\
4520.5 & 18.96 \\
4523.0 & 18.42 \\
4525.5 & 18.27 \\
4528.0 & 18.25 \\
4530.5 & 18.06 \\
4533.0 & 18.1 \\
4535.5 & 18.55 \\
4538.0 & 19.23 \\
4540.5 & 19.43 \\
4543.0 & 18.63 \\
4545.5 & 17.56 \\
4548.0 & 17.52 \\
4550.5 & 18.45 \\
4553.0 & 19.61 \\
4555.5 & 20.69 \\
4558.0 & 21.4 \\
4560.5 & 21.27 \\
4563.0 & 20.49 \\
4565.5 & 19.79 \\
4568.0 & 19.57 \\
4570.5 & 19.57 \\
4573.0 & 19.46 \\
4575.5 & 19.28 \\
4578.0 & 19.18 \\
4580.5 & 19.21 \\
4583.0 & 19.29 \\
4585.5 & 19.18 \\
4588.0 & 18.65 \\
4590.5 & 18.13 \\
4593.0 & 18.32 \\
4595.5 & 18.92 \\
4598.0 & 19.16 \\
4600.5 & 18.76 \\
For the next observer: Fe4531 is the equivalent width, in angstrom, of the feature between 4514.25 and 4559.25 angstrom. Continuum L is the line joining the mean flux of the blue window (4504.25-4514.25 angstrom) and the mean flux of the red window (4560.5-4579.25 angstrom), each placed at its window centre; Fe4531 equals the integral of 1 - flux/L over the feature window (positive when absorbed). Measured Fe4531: 2.4 angstrom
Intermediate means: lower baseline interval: 20.3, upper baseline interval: 19.7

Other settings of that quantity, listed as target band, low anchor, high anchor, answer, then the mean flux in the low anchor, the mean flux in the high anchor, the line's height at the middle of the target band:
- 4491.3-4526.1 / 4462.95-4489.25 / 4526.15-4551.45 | -1.9 angstrom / 18.4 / 18.4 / 18.4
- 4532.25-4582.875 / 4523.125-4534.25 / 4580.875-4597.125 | -2.4 angstrom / 18.2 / 18.8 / 18.5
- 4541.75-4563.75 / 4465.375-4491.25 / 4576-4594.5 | -0.8 angstrom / 18.5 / 18.9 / 18.8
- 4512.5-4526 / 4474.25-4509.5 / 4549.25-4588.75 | 0.0 angstrom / 19.1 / 19.7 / 19.3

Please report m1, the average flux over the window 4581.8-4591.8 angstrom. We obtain 18.8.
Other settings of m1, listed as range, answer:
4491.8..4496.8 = 18.5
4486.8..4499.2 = 18.7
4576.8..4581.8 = 19.2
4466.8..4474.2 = 17.9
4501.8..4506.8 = 20.1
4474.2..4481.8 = 18.8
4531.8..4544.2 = 18.8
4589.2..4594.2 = 18.2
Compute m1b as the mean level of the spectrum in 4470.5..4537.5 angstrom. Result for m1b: 19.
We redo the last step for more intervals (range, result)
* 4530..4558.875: 18.9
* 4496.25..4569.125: 19.3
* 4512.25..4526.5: 19.3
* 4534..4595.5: 19.3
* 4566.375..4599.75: 19.1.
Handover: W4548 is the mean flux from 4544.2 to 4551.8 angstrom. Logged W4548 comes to 17.9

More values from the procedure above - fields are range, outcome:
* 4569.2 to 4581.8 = 19.3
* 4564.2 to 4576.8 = 19.5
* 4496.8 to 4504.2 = 19.2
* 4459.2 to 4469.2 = 17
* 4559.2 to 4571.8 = 20.1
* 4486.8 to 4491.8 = 19.2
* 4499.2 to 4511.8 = 20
